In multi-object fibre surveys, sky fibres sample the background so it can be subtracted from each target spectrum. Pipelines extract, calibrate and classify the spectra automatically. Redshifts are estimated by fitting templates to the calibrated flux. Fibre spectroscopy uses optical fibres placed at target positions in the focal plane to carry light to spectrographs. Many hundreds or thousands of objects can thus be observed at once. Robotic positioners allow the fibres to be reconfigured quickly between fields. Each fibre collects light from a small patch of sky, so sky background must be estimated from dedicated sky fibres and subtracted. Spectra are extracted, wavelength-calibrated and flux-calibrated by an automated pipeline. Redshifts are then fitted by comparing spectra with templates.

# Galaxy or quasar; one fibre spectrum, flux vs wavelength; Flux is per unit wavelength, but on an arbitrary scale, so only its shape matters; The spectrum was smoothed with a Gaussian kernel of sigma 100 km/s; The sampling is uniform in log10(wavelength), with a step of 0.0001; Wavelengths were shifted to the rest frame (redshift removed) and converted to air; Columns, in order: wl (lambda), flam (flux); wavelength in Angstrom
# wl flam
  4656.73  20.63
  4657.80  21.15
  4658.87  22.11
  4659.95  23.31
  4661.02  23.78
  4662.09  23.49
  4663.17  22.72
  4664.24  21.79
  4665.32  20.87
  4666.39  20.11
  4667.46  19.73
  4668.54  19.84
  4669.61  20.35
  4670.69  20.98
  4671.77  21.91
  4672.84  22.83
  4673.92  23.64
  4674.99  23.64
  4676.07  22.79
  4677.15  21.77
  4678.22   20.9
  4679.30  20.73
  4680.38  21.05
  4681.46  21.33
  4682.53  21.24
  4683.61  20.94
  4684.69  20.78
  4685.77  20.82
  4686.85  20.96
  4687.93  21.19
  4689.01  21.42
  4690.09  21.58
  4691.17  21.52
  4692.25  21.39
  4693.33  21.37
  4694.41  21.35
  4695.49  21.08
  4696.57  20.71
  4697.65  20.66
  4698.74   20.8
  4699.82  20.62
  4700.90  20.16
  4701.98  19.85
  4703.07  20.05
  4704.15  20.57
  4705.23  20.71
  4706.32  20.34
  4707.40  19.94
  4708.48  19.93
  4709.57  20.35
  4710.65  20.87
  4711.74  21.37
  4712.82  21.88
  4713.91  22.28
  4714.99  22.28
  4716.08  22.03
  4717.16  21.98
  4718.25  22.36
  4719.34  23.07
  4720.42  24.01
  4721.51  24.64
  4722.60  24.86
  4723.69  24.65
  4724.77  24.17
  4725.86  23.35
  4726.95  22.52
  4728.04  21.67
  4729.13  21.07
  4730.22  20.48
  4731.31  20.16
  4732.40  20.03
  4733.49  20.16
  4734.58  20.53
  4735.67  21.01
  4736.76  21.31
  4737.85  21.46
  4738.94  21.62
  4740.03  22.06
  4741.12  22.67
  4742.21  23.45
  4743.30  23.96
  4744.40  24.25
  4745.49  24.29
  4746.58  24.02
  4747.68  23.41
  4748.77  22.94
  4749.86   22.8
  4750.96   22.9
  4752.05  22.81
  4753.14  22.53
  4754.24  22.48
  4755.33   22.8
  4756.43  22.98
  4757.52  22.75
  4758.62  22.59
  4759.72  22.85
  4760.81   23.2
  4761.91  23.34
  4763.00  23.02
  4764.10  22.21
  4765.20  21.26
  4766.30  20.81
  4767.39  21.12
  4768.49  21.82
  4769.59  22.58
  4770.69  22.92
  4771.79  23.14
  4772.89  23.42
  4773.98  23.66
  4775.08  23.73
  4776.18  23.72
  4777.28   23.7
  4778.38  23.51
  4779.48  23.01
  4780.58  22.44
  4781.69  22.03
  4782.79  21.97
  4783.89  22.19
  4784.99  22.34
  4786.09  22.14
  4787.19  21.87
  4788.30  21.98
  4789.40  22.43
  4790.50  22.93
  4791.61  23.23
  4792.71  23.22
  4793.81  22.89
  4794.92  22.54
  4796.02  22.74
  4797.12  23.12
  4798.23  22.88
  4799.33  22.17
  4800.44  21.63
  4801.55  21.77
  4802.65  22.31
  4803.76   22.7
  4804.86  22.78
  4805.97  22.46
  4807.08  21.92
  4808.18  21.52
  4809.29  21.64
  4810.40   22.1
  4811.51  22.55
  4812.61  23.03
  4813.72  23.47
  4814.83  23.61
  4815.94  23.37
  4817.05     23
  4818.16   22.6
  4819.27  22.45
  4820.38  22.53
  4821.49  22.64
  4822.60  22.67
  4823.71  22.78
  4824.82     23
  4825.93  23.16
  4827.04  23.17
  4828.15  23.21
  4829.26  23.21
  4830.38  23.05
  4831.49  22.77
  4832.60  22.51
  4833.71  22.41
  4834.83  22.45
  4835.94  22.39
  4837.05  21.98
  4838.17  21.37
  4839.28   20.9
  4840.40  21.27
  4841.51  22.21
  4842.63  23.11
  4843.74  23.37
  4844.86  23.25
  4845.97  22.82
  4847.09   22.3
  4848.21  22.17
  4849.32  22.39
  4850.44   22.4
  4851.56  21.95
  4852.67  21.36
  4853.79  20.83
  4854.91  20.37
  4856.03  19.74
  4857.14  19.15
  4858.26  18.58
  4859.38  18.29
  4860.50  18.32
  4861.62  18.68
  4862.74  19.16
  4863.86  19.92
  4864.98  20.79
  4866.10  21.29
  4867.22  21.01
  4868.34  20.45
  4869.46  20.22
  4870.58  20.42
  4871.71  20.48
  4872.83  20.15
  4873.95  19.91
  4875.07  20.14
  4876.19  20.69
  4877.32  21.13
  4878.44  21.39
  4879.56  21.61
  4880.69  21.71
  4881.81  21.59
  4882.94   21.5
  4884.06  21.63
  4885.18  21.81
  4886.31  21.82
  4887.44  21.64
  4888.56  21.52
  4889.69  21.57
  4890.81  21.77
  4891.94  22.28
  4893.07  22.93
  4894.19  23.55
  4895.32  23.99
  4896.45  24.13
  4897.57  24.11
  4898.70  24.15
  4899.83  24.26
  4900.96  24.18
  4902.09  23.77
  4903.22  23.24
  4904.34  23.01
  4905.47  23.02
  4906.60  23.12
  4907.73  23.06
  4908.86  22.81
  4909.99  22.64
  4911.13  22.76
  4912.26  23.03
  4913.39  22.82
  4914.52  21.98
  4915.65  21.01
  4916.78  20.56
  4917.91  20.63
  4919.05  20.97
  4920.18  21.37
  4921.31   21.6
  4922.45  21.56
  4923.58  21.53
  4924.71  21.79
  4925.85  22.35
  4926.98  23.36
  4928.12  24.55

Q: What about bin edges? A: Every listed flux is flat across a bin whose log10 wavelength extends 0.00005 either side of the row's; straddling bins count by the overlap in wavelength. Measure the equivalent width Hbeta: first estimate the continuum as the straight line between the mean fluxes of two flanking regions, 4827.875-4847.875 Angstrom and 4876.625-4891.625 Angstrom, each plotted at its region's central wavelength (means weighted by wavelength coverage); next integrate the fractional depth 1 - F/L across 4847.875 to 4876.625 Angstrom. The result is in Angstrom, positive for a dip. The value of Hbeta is 2.2 Angstrom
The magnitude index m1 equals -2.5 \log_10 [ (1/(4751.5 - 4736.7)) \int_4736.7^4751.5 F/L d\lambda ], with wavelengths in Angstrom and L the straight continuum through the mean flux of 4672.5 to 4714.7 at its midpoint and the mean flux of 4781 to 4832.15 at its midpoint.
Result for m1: -0.06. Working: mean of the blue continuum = 21.2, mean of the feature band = 23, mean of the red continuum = 22.6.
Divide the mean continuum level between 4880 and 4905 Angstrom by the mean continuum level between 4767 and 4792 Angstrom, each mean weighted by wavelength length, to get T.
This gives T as 1.00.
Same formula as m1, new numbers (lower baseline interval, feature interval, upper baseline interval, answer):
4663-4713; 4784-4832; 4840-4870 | -0.08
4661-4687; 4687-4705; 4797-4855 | 0.04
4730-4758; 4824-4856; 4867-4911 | 0.00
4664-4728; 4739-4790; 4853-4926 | -0.06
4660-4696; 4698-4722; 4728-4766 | 0.03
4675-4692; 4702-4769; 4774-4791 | -0.01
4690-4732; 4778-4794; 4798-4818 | -0.01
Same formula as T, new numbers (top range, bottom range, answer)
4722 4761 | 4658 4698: 1.05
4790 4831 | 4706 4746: 1.03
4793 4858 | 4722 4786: 0.99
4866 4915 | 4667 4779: 1.01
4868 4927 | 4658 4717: 1.03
